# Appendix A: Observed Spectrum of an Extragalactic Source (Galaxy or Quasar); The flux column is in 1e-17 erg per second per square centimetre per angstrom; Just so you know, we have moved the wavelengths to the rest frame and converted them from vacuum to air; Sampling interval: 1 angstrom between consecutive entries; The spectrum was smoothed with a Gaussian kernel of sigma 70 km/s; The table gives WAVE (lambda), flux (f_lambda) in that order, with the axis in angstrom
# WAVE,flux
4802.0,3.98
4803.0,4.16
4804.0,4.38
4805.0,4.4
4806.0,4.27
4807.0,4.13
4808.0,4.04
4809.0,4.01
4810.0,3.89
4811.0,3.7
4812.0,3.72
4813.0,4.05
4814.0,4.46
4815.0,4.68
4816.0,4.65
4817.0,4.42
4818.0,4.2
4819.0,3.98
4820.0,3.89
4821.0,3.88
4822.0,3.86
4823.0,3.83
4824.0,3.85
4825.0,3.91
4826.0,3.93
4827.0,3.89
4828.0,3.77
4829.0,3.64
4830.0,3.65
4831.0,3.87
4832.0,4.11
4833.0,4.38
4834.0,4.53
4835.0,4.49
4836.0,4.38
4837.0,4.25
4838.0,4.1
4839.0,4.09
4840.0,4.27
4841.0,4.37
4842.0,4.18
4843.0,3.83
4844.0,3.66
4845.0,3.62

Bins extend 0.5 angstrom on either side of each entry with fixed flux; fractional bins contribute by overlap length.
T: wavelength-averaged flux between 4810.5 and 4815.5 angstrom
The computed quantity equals 4.12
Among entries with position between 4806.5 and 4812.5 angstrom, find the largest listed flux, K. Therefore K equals 4.13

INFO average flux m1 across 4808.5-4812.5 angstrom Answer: 3.83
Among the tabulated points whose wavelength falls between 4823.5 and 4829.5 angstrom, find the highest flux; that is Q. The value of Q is 3.93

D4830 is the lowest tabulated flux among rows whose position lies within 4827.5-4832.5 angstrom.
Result 3.64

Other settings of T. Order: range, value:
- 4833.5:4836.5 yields 4.47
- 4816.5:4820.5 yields 4.12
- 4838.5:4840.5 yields 4.18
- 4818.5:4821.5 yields 3.92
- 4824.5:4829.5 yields 3.83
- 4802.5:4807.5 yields 4.27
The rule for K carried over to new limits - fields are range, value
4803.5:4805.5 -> 4.4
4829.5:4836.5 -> 4.53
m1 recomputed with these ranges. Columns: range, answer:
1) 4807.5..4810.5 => 3.98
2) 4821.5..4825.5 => 3.86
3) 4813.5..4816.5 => 4.6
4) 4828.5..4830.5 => 3.65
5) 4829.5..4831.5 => 3.76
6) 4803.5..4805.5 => 4.39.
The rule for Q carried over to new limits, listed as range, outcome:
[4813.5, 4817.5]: 4.68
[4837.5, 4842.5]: 4.37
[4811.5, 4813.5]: 4.05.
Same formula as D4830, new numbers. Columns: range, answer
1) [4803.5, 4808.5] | 4.04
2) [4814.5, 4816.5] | 4.65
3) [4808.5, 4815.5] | 3.7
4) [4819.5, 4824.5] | 3.83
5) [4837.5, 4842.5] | 4.09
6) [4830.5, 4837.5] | 3.87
